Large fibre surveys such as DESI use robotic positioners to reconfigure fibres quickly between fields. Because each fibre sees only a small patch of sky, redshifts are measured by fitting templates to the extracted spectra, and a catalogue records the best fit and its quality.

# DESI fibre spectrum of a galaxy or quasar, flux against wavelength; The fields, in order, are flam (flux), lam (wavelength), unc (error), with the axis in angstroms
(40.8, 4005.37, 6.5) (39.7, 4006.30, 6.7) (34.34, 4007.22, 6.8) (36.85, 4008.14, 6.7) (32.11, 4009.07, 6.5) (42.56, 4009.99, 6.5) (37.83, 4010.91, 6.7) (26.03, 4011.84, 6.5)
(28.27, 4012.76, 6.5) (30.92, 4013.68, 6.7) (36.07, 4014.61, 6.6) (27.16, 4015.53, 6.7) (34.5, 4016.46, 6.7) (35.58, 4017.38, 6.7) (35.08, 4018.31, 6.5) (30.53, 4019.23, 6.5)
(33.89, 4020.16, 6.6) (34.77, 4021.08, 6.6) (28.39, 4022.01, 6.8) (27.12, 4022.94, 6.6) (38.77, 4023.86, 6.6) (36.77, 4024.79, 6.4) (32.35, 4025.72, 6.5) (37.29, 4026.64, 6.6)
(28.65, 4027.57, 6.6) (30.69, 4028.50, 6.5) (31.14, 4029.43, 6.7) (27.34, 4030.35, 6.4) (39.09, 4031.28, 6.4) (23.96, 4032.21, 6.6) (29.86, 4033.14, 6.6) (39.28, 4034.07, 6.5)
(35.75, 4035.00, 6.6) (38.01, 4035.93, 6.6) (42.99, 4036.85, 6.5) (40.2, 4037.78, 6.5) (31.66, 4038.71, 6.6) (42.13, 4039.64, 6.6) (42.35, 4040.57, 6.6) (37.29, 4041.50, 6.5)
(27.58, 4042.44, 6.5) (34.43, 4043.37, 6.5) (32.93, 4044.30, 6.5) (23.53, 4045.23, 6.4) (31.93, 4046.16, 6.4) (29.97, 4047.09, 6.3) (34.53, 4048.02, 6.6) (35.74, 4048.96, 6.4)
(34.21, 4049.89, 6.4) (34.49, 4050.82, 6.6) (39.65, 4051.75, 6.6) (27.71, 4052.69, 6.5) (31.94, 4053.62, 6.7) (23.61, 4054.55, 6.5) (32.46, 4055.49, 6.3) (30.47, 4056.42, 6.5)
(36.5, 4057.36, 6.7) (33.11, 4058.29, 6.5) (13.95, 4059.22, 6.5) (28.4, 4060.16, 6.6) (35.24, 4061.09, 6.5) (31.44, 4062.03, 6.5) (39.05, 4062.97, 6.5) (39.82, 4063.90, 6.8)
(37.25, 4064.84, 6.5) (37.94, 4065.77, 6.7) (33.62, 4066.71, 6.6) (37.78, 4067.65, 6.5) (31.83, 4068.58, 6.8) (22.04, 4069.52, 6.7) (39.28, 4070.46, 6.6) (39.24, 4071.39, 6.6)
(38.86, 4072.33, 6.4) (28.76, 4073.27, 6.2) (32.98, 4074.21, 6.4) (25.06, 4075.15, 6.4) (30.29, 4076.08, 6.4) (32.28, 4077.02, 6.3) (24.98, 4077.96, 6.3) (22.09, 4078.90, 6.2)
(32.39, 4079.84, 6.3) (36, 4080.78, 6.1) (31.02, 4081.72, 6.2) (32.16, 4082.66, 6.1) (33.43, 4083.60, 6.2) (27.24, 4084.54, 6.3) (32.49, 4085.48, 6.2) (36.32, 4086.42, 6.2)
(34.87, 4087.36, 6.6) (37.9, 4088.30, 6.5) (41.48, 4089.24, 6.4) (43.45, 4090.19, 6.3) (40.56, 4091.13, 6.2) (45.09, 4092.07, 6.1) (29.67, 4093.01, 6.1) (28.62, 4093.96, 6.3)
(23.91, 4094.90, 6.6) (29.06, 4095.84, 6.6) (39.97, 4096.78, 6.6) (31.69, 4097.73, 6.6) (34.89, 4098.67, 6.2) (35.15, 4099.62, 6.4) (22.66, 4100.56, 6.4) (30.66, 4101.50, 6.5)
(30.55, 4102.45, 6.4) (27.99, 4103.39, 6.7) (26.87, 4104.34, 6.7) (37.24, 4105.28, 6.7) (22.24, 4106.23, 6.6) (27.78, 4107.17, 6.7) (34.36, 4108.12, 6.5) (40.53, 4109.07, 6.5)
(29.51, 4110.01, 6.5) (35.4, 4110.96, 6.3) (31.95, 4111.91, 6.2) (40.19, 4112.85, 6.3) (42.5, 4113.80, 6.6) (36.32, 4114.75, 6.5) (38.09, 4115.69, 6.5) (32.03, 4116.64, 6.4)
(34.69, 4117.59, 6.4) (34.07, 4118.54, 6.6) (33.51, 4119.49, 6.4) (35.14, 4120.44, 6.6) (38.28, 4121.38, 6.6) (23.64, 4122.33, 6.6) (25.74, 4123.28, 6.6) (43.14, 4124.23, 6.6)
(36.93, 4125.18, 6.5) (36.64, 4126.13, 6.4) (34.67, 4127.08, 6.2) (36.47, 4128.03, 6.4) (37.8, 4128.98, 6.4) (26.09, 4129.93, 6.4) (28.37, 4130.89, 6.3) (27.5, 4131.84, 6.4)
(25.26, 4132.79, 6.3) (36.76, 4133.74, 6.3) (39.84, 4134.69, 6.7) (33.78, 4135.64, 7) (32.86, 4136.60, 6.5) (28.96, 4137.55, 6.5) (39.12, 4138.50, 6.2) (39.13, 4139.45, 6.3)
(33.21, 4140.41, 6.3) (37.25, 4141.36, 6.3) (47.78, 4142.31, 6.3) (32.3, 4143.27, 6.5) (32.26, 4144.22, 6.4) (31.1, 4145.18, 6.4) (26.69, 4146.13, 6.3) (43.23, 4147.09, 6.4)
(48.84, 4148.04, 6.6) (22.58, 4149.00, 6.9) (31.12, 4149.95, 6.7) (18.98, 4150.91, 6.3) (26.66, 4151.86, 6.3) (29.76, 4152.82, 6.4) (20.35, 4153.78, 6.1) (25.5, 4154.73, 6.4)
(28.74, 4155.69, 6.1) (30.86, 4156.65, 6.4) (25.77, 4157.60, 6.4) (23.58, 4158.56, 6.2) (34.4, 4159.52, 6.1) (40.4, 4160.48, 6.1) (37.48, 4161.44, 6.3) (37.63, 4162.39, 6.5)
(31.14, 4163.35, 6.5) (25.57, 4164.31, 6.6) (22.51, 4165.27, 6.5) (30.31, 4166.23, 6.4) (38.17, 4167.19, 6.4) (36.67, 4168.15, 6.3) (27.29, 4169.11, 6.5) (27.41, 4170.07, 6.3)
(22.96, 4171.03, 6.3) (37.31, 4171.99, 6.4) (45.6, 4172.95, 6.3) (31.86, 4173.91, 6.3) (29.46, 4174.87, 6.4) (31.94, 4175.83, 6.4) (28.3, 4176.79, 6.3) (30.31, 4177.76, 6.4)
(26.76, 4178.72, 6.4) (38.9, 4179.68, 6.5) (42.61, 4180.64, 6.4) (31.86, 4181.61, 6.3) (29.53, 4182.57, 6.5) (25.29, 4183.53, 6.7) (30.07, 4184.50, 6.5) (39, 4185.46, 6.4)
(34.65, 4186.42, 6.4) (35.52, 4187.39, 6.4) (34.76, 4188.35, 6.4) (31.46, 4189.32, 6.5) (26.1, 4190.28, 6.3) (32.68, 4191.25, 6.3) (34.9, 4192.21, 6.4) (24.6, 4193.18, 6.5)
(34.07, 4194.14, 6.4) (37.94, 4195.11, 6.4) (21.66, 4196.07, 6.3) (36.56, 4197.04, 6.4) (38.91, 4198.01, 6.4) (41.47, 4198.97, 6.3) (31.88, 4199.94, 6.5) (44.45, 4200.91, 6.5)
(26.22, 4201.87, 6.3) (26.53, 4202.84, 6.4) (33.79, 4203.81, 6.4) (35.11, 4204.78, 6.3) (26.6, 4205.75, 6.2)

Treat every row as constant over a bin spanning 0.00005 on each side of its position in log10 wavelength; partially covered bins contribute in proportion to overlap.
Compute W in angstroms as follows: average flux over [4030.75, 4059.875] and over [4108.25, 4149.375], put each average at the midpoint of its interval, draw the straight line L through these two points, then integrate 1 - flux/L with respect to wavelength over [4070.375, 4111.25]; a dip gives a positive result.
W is 1.7 angstroms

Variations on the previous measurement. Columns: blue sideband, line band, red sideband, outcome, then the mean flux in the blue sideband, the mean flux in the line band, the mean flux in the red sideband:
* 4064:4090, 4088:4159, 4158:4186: -0.6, 33.2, 33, 32.2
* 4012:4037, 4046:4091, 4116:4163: -0.1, 32.9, 32.9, 32.8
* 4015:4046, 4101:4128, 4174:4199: -0.5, 33.7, 33.6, 32.5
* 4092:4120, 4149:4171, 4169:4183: 2.1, 32.7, 29.3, 32.3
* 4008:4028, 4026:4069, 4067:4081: -1.5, 33.2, 33.5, 31.5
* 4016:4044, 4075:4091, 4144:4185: 0.1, 34.2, 32.9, 31.1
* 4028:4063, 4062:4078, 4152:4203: -0.5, 32.9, 33.8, 31.9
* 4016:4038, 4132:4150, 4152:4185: -1.9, 33.8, 34.8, 31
